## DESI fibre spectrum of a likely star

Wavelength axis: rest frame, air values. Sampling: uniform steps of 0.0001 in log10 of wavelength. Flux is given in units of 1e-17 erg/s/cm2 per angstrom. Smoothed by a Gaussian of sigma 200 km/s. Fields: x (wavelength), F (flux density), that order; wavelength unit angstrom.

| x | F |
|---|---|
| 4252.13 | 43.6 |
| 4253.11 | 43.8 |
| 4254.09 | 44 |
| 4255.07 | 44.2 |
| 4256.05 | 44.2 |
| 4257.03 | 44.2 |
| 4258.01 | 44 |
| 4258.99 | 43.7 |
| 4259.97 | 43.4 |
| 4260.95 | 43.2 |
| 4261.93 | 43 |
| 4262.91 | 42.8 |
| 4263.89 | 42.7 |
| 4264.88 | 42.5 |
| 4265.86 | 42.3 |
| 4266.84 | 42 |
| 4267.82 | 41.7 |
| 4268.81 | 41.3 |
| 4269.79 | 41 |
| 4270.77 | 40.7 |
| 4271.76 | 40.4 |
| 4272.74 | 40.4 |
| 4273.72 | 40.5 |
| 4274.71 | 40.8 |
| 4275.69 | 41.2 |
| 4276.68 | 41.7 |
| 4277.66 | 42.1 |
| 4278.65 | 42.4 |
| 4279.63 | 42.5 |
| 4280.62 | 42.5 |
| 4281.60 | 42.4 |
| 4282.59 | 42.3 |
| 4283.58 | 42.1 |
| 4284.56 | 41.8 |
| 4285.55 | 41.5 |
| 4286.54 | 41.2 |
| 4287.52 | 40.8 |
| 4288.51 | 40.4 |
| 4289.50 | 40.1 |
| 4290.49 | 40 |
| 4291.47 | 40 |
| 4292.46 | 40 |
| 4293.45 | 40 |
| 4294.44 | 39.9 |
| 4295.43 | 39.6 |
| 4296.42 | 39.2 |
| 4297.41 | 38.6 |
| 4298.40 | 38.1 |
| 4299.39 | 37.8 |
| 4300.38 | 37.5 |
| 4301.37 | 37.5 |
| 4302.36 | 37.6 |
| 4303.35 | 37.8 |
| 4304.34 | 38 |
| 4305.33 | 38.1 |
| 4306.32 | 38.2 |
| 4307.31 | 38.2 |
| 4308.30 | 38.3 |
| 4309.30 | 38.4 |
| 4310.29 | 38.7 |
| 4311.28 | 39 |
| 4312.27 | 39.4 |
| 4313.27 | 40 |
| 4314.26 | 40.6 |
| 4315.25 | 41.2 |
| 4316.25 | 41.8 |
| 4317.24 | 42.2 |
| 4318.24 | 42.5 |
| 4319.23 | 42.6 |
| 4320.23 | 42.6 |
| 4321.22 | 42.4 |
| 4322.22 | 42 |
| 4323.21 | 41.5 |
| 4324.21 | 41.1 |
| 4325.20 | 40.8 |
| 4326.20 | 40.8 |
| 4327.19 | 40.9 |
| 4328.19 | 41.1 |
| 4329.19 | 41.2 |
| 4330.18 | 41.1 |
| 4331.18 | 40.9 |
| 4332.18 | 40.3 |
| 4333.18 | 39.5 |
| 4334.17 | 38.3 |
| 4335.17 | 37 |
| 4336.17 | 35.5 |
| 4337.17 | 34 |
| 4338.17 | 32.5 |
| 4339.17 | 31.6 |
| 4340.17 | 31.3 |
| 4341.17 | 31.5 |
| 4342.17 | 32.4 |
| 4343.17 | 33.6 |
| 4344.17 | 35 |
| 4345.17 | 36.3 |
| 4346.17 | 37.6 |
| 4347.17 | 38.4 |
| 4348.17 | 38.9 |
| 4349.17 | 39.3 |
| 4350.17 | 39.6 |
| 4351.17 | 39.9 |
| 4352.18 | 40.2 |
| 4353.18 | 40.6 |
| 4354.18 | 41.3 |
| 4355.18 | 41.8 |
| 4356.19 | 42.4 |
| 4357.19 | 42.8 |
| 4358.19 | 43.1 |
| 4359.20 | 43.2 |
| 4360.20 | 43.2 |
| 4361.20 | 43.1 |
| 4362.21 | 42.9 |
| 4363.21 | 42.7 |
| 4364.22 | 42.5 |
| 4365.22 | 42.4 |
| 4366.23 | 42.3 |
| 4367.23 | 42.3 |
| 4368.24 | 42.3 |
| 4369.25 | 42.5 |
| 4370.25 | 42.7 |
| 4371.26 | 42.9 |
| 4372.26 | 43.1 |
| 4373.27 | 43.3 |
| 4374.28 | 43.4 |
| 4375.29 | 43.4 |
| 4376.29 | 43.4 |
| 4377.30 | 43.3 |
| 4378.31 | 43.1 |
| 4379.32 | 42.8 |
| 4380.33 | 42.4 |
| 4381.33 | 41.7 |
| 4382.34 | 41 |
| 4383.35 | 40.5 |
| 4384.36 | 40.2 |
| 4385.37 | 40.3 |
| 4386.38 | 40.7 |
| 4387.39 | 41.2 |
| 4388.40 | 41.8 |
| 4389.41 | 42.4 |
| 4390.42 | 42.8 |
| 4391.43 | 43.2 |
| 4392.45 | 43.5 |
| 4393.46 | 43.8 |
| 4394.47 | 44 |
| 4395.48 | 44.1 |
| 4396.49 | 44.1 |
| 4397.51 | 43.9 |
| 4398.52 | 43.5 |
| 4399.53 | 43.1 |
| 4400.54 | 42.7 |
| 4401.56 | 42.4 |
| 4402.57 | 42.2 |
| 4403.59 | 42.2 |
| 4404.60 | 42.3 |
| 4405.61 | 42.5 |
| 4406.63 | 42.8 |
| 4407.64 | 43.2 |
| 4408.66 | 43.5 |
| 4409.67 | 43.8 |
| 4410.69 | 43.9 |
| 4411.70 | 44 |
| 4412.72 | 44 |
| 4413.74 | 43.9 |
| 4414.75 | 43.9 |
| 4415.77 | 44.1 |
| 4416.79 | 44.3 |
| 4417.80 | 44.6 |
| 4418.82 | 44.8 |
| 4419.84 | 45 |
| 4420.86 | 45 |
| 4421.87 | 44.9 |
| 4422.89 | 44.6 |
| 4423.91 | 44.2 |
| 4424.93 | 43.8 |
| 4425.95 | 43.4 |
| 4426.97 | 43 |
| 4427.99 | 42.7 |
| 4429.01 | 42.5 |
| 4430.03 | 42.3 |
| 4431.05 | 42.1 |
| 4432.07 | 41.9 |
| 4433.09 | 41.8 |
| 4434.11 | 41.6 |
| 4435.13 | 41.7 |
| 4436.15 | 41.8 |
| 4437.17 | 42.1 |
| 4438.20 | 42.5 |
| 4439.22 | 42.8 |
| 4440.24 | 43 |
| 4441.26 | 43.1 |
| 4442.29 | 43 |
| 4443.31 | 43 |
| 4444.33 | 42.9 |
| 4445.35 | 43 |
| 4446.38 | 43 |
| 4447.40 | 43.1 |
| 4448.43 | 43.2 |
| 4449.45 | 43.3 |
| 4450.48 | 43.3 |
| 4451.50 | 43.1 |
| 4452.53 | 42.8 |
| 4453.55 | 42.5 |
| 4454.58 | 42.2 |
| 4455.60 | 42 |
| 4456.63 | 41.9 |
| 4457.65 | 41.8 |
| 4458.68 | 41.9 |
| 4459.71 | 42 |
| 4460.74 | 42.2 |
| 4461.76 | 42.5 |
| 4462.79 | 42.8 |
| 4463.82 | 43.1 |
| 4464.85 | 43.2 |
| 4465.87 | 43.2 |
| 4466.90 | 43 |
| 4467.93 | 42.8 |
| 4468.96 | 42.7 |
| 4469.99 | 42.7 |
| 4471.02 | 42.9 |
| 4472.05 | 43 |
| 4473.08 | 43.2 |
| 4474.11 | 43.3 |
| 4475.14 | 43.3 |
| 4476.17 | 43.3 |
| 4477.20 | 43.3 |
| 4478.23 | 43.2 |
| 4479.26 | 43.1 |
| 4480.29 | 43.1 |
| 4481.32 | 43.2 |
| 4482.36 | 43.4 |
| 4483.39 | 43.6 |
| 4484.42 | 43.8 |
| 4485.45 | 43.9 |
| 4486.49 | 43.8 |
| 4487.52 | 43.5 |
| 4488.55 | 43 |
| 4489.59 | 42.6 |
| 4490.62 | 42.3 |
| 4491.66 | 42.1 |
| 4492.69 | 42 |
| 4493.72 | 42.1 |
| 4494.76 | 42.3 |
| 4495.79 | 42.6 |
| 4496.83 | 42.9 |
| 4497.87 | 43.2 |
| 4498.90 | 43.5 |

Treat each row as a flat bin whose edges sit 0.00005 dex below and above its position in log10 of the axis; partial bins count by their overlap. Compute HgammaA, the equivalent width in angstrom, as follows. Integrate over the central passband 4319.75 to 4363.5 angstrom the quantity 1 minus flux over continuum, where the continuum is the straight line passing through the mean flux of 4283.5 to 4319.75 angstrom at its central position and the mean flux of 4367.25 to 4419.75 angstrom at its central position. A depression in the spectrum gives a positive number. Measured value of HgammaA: 2.0 angstrom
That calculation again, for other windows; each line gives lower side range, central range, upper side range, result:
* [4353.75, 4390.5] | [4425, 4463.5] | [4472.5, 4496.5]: 0.2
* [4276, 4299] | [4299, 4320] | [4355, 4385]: 1.0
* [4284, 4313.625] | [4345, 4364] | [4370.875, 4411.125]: 0.1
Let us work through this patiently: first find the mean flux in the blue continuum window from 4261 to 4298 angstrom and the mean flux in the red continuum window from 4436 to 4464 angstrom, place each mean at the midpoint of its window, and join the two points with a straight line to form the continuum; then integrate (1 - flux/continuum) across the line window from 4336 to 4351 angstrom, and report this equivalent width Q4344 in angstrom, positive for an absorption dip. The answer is 2.3 angstrom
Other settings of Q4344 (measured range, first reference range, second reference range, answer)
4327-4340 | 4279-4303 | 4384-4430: 1.1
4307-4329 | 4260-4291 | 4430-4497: 0.6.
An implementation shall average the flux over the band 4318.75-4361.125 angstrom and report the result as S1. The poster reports 39.1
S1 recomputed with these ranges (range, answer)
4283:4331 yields 40.1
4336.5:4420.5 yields 41.5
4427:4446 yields 42.5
